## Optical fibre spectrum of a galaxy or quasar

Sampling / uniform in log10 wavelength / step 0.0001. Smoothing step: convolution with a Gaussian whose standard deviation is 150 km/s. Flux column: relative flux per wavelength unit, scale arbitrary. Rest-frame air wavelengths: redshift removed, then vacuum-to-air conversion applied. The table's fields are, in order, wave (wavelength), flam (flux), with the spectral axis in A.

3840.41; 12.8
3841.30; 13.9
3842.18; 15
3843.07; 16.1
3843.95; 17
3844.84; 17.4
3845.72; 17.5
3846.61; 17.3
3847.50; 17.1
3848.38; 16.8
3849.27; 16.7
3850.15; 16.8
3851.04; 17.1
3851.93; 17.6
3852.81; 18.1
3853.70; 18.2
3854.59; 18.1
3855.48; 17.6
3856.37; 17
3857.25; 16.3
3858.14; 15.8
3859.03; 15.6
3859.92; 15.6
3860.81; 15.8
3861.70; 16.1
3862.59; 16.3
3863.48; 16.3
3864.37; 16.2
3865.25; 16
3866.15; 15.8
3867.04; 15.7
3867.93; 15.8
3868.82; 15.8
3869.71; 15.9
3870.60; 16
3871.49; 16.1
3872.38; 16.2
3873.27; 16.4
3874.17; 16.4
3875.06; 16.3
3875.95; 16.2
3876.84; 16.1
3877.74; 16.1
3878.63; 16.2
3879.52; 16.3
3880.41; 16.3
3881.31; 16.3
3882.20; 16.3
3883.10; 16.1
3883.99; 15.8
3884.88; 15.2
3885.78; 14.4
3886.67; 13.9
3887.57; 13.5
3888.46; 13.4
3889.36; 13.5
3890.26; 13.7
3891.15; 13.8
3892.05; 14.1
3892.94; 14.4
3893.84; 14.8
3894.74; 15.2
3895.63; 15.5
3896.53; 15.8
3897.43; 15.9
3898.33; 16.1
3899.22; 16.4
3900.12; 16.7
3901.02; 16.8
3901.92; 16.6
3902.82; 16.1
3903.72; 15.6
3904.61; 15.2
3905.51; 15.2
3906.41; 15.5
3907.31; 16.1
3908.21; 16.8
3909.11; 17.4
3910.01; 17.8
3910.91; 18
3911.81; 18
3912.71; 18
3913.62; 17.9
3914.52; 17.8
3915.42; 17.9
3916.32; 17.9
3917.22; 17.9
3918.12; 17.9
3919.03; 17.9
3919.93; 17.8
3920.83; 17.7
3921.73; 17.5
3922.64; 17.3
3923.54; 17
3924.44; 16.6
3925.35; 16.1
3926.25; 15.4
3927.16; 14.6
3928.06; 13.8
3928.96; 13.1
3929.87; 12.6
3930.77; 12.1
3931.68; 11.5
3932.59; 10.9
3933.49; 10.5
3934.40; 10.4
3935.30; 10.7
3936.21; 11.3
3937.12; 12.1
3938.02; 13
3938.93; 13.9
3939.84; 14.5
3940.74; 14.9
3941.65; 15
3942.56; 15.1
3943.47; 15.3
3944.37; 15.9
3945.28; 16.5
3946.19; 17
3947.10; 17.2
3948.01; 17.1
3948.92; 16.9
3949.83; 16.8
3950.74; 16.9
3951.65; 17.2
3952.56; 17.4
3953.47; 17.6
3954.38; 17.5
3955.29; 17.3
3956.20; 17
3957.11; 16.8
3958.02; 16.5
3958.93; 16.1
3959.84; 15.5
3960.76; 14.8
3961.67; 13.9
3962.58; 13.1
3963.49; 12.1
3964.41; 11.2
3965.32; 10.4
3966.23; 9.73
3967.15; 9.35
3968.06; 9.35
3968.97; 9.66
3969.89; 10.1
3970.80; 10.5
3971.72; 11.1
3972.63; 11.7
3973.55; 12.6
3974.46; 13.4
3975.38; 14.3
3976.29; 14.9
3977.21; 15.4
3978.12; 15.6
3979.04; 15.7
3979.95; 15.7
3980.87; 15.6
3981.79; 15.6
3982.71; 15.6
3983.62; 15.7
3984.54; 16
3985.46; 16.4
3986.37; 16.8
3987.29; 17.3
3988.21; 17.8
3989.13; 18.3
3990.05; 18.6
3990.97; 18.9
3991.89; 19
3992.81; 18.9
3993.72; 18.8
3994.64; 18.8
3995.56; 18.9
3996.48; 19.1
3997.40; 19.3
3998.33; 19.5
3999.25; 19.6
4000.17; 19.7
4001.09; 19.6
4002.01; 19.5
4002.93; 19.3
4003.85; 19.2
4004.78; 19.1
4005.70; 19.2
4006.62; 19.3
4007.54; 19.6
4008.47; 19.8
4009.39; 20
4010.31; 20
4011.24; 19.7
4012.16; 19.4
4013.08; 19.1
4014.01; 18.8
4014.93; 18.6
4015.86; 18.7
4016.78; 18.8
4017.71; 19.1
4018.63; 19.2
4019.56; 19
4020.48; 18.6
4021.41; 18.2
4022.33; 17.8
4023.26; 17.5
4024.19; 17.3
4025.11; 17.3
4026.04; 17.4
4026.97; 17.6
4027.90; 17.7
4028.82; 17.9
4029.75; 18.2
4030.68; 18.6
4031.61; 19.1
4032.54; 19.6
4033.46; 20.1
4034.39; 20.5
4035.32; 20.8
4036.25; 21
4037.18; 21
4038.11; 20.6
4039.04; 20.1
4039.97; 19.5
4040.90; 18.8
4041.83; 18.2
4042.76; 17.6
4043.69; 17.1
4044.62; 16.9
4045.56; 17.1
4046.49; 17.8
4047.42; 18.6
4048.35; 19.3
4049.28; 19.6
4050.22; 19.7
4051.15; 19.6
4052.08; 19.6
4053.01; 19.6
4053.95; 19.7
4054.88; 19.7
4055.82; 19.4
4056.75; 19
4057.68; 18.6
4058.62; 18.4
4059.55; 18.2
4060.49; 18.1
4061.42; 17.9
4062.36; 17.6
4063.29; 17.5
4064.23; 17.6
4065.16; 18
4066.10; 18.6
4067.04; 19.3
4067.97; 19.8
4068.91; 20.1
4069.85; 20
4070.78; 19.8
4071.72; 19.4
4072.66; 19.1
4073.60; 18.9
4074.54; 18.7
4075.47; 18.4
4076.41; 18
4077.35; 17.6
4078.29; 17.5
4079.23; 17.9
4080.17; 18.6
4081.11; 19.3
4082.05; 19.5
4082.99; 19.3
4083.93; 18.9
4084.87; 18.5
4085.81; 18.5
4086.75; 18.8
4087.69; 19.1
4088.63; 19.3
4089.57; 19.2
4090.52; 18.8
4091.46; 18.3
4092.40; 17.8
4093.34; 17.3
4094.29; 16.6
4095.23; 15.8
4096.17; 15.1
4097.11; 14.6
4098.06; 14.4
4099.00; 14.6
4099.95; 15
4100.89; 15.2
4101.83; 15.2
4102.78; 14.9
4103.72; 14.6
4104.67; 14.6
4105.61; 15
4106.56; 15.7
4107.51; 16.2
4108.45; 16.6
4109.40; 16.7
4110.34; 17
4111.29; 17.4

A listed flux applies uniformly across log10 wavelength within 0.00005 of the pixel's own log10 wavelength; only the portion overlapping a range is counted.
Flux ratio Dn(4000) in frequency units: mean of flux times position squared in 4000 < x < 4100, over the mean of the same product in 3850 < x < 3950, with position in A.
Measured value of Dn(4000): 1.3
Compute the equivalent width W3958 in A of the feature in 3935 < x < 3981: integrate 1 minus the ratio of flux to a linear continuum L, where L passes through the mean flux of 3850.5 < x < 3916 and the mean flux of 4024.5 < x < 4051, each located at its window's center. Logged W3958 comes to 8.2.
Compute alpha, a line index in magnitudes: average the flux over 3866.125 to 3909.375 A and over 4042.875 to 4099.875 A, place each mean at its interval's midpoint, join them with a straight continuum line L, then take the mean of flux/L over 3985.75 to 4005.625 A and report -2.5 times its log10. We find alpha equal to -0.099 mag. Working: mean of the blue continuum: 15.6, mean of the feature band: 18.8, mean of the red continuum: 18.3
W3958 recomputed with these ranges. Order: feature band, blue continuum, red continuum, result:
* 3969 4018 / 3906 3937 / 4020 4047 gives 0.64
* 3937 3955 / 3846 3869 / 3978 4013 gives 1.77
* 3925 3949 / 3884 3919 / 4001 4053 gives 4.15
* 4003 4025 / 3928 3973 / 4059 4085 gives -3.51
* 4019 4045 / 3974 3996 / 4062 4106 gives -2.31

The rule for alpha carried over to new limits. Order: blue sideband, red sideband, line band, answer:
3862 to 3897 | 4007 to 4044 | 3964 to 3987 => 0.31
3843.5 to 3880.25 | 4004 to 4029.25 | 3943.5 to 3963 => 0.09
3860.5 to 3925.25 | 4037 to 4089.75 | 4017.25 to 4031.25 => 0.01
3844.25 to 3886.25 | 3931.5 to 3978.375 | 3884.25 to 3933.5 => -0.03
